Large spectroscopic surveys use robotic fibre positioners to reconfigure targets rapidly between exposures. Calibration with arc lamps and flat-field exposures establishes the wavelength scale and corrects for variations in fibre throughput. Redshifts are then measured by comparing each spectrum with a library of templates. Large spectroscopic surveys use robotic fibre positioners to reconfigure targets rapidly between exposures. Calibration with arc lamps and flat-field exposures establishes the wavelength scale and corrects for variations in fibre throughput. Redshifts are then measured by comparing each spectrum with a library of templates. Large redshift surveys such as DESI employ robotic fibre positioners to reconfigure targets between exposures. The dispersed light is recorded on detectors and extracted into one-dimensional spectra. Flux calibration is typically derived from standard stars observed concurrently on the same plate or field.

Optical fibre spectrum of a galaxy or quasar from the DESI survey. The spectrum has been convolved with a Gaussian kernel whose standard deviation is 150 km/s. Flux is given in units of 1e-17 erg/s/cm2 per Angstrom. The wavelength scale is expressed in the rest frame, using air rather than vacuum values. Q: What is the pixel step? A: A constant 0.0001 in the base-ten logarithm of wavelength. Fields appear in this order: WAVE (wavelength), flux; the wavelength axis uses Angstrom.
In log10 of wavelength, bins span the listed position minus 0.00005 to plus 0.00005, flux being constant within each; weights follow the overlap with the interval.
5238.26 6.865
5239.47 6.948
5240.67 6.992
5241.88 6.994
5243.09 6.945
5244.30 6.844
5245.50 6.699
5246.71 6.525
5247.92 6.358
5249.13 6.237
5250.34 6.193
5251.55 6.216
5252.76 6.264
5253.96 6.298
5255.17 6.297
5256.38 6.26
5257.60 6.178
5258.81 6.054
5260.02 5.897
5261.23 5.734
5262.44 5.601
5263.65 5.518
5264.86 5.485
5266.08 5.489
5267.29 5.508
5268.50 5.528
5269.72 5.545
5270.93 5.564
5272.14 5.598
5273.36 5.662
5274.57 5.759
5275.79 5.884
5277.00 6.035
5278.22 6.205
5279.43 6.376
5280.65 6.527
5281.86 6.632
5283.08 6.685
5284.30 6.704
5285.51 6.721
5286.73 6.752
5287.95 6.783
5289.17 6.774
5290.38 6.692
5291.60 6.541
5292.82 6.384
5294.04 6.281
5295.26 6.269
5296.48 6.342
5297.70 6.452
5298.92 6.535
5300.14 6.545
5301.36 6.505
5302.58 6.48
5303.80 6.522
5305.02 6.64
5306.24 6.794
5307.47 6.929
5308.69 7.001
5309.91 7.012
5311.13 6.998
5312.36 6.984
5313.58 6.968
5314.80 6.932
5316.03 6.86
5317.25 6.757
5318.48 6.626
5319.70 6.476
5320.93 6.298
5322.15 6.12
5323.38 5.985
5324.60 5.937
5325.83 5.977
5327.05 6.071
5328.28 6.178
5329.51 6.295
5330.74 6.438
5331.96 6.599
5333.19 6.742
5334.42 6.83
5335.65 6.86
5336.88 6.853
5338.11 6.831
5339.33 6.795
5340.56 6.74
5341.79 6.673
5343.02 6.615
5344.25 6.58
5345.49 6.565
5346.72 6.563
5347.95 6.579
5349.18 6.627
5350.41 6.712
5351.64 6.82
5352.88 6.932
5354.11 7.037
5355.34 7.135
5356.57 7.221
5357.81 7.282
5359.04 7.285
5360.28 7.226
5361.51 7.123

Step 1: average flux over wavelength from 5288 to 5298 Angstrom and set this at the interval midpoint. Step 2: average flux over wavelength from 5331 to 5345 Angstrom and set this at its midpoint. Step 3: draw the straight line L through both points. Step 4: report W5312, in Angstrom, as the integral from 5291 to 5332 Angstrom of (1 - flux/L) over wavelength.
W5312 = 0.4 Angstrom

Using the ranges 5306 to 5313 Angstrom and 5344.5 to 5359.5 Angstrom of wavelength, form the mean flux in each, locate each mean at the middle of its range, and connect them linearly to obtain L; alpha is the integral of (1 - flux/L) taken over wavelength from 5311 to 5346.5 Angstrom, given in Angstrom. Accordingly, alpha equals 1.8 Angstrom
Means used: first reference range 6.96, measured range 6.56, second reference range 6.88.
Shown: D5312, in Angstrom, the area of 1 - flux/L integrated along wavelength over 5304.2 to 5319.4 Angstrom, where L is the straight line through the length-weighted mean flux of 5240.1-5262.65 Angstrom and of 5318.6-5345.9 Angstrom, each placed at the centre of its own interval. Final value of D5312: -1.0 Angstrom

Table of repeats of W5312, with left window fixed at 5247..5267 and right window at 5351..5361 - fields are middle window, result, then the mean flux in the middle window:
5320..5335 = 1.11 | 6.29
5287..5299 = -0.19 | 6.51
